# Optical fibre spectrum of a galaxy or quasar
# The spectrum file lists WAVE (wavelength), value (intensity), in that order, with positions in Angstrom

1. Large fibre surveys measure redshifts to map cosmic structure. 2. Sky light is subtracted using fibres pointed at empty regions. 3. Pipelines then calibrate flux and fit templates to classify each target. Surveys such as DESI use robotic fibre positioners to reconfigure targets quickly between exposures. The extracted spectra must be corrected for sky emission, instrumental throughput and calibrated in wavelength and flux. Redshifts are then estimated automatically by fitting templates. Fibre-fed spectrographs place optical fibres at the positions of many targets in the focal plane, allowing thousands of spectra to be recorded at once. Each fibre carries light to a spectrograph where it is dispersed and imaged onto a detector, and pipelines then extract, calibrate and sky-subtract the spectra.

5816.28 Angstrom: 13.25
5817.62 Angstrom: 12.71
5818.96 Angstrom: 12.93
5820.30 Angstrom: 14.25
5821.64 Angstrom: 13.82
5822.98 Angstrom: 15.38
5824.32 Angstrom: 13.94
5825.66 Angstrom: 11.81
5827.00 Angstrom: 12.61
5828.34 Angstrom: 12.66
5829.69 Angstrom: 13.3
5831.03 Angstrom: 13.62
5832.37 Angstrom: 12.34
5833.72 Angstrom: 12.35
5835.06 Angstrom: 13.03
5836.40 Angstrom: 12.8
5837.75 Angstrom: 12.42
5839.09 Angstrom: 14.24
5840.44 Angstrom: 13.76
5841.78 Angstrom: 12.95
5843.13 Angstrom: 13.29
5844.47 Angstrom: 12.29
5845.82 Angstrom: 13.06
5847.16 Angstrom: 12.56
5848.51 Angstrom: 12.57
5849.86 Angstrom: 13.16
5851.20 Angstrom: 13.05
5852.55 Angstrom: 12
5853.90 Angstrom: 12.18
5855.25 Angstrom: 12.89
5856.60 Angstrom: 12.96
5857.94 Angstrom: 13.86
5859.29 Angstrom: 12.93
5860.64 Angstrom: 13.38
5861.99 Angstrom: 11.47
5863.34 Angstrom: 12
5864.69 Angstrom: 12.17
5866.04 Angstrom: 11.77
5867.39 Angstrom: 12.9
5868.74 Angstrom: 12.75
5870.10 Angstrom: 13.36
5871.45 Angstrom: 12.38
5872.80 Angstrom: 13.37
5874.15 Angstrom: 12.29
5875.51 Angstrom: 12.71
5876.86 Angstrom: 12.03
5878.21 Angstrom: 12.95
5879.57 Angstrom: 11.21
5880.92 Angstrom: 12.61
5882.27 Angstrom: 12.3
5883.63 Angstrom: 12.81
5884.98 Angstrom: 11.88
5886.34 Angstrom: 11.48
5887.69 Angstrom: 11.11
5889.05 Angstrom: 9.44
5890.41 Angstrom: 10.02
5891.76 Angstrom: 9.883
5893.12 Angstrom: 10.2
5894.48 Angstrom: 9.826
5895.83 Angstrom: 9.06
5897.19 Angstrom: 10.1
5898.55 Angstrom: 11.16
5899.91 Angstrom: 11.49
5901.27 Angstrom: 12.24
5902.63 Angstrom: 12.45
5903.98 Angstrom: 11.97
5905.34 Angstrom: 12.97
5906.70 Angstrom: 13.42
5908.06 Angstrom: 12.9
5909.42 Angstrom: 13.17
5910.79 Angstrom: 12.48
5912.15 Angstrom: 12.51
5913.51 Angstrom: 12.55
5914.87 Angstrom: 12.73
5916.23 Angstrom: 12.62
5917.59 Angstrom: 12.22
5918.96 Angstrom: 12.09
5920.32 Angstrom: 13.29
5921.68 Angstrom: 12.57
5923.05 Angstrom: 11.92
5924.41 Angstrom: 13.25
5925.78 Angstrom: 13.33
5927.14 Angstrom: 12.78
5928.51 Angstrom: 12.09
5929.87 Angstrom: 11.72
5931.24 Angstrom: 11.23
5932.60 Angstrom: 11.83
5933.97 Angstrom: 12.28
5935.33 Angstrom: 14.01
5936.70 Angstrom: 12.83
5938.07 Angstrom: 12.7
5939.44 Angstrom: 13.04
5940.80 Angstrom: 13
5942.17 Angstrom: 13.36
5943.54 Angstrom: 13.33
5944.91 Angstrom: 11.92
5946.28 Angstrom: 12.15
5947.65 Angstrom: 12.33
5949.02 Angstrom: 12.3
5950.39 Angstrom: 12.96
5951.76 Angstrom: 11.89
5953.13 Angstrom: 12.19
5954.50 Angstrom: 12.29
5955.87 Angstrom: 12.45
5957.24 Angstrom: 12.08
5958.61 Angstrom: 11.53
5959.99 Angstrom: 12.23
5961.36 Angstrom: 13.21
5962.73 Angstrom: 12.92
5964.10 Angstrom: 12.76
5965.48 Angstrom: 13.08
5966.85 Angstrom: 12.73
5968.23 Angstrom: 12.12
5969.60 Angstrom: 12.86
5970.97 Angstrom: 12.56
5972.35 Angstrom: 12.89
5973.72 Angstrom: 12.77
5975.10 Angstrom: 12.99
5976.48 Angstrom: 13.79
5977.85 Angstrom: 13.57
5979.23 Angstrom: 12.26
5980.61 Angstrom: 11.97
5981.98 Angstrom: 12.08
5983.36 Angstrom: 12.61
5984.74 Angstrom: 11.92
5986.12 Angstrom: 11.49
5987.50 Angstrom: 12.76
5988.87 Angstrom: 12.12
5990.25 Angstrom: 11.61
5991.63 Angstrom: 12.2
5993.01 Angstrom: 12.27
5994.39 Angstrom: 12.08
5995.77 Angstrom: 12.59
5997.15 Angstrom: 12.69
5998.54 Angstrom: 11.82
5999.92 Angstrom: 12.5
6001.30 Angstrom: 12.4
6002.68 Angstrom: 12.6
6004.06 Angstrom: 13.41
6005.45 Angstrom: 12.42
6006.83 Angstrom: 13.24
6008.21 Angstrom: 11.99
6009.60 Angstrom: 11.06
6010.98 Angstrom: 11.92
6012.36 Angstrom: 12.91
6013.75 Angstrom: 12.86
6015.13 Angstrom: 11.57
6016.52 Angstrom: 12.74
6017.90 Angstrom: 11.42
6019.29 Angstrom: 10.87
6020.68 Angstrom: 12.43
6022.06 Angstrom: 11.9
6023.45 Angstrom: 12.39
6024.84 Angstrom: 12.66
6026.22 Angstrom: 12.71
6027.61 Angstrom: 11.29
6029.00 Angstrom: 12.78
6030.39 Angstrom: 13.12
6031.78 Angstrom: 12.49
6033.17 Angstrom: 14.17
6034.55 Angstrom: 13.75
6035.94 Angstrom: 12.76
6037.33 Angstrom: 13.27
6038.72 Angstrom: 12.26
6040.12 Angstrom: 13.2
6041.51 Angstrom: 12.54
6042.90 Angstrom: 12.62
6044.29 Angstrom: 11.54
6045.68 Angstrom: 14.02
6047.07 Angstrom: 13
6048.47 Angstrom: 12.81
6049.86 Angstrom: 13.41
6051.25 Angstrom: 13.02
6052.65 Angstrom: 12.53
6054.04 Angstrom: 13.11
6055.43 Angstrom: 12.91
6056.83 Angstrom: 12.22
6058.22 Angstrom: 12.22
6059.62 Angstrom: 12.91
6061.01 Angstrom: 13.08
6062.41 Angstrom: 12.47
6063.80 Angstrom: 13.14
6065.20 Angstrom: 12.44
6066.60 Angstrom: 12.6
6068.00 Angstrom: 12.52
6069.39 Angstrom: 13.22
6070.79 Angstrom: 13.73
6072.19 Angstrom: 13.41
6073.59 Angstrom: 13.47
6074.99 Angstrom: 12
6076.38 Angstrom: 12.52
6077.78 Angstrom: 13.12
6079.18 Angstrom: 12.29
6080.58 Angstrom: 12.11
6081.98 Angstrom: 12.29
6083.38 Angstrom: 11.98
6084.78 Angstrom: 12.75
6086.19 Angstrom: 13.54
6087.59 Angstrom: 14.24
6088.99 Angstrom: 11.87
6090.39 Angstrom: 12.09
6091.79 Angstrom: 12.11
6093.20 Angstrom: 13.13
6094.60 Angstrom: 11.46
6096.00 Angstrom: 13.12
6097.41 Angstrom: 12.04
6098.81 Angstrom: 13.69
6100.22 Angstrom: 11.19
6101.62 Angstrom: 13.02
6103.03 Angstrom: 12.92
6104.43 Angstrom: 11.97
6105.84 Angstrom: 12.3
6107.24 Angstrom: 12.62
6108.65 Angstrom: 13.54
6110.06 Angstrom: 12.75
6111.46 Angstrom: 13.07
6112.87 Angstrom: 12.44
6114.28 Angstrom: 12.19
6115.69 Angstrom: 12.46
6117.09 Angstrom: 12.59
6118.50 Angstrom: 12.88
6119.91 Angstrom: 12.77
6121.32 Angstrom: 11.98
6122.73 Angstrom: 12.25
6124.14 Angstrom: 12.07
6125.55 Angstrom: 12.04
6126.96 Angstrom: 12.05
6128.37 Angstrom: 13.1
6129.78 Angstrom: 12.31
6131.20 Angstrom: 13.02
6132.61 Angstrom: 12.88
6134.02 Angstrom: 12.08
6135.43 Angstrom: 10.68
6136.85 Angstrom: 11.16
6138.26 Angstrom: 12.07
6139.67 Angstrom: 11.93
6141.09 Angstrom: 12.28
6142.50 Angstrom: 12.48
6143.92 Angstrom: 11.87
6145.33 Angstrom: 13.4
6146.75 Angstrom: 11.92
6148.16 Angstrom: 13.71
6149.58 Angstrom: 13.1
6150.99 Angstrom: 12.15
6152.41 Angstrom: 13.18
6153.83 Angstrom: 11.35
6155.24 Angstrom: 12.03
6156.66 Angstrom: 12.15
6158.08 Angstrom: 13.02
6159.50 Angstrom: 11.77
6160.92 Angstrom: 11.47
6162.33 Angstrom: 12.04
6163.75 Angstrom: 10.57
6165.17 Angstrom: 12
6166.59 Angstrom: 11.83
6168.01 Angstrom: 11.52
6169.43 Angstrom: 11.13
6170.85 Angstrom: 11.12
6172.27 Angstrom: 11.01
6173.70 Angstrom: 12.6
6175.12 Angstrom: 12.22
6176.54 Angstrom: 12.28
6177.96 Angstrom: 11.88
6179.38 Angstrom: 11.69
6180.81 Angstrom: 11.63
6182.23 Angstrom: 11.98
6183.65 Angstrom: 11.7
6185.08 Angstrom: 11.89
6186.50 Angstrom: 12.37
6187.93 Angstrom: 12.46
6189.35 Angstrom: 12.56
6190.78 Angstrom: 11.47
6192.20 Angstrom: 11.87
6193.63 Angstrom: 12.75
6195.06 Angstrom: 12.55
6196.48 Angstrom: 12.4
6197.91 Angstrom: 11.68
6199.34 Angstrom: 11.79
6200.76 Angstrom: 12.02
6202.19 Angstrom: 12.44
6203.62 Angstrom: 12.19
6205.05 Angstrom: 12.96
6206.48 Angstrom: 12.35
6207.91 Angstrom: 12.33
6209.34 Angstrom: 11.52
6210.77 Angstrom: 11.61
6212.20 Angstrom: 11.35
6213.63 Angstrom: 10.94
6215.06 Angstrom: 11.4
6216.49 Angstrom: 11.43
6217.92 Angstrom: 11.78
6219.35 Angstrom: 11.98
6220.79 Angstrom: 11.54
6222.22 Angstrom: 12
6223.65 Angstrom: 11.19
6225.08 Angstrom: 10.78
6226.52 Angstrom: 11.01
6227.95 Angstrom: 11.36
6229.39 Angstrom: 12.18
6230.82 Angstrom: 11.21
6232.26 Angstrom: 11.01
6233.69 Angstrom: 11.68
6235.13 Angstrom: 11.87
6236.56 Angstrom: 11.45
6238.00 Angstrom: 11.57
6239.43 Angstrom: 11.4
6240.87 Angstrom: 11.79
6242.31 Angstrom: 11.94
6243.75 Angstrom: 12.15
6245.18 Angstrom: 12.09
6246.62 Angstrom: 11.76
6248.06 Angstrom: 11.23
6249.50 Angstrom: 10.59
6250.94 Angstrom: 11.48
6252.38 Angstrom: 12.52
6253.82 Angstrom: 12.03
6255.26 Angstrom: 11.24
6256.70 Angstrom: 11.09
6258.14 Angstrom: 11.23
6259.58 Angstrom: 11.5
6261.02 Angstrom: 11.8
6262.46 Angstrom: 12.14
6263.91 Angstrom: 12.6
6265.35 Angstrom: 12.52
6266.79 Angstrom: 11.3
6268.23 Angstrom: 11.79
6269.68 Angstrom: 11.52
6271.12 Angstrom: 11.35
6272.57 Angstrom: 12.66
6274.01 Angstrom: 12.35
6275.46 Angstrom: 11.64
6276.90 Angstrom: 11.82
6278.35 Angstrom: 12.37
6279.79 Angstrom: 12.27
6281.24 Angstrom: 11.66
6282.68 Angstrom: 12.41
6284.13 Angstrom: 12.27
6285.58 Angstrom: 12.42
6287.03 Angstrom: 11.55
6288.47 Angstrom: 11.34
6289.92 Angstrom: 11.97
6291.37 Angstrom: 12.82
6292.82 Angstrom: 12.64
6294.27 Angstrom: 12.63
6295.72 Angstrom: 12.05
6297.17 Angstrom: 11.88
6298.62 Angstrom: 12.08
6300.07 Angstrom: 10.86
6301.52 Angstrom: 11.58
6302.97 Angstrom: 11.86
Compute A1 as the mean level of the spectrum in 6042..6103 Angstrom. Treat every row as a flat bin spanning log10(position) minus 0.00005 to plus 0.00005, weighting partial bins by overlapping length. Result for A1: 12.7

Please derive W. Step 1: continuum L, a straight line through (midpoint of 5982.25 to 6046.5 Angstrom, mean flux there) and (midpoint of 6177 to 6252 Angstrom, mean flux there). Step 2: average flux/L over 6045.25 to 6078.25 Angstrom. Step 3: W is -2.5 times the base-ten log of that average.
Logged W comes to -0.05 mag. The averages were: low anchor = 12.4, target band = 12.9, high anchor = 11.8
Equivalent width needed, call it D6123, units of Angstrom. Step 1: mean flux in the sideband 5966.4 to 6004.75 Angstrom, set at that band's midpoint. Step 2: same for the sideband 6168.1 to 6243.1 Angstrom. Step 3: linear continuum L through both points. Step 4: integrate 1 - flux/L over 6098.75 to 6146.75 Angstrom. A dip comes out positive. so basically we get -1.3 Angstrom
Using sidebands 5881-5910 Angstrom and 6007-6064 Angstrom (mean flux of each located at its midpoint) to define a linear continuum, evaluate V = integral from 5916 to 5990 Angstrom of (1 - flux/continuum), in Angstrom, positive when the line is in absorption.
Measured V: -3.9 Angstrom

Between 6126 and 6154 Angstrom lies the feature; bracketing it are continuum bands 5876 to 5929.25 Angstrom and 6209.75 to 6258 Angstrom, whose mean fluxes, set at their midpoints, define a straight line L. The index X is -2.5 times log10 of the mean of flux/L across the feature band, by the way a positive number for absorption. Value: -0.064 mag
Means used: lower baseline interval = 11.9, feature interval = 12.3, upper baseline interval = 11.5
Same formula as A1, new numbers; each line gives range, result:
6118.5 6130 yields 12.4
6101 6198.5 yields 12.2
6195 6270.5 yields 11.7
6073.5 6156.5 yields 12.5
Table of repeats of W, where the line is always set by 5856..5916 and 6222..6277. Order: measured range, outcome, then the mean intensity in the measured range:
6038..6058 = -0.08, 12.8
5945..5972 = -0.04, 12.4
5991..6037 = -0.05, 12.4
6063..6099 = -0.08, 12.7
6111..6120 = -0.07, 12.6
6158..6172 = 0.02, 11.6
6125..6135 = -0.06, 12.5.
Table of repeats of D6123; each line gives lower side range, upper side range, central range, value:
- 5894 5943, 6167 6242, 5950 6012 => -1.18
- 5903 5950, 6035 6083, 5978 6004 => 0.86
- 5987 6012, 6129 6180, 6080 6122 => -1.47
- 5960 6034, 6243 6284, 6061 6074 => -0.74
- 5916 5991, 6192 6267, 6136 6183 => -0.26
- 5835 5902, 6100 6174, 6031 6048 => -1.06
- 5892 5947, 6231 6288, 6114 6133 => -0.79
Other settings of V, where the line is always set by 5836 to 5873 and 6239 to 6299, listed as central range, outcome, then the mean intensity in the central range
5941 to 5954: 0.1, 12.5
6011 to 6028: 0.4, 12.2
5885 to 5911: 2.8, 11.3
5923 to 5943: 0.0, 12.7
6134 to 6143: 0.3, 11.8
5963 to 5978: -0.4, 12.9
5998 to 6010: 0.1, 12.4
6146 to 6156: -0.3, 12.5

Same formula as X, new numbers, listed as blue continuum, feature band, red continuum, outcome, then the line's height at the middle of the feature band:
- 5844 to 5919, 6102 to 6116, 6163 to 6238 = -0.07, 11.9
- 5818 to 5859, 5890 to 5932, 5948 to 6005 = 0.07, 12.8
